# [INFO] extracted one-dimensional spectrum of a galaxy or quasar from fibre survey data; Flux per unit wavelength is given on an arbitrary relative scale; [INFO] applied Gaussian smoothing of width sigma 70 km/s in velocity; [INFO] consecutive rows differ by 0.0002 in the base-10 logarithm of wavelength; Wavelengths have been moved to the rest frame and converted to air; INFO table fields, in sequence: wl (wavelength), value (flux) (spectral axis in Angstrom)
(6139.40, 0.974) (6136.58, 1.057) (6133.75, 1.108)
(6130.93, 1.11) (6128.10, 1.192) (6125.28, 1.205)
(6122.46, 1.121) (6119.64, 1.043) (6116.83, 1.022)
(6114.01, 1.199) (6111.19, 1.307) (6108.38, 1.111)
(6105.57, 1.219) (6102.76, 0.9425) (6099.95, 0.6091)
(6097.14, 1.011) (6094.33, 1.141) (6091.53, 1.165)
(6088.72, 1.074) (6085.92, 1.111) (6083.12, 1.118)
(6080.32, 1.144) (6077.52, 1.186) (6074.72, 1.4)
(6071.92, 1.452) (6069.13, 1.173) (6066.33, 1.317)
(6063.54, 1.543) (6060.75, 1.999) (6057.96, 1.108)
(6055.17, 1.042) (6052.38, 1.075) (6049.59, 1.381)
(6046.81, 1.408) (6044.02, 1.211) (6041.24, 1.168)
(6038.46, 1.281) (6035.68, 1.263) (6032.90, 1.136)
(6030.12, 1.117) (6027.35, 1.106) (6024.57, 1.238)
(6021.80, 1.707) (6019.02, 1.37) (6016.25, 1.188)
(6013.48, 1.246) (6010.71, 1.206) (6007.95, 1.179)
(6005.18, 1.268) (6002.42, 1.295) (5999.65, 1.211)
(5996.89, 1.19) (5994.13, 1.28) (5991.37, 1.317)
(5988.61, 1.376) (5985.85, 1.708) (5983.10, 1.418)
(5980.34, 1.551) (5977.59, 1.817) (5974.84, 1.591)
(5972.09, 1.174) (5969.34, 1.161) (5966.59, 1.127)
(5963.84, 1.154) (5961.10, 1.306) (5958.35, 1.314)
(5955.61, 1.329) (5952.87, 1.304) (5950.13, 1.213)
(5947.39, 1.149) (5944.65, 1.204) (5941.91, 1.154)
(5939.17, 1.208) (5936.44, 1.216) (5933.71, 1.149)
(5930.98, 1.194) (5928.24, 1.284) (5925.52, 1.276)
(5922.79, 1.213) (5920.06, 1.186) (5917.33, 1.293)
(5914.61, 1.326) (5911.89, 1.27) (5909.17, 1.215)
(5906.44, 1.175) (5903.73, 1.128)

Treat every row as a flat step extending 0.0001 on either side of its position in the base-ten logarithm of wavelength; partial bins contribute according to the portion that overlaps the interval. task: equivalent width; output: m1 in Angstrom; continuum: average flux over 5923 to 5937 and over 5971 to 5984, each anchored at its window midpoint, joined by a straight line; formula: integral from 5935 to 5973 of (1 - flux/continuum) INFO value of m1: 4.3 Angstrom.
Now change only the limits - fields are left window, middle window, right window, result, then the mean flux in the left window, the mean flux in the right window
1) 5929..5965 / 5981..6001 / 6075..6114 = -3.0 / 1.22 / 1.1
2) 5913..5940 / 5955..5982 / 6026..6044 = -3.1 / 1.24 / 1.18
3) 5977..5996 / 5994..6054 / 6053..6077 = 7.2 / 1.47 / 1.36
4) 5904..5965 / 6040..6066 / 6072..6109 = -4.4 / 1.23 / 1.11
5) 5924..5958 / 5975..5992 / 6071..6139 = -4.9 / 1.23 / 1.12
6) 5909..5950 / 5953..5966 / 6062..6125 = -0.6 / 1.22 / 1.16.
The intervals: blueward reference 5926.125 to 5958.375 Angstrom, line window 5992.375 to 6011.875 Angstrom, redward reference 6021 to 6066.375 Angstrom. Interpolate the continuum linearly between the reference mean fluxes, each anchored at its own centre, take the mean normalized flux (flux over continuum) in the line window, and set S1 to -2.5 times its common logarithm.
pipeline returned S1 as 0.03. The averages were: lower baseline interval 1.22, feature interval 1.23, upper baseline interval 1.29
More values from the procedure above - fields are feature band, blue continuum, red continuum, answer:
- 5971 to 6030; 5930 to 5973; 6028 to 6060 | -0.12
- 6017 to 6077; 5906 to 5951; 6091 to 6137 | -0.15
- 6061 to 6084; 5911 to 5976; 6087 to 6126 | -0.19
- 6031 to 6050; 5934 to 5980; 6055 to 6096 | 0.02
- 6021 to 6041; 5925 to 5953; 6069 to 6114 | -0.07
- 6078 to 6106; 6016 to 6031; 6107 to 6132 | 0.13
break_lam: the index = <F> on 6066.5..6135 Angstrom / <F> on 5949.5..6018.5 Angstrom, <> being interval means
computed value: 0.86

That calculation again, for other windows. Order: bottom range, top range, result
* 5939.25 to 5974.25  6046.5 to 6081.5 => 1.08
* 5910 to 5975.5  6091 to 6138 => 0.88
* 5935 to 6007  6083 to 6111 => 0.81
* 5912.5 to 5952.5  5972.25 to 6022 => 1.12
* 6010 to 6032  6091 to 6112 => 0.83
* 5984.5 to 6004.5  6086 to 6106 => 0.76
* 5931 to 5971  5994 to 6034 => 1.03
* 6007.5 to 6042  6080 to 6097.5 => 0.89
